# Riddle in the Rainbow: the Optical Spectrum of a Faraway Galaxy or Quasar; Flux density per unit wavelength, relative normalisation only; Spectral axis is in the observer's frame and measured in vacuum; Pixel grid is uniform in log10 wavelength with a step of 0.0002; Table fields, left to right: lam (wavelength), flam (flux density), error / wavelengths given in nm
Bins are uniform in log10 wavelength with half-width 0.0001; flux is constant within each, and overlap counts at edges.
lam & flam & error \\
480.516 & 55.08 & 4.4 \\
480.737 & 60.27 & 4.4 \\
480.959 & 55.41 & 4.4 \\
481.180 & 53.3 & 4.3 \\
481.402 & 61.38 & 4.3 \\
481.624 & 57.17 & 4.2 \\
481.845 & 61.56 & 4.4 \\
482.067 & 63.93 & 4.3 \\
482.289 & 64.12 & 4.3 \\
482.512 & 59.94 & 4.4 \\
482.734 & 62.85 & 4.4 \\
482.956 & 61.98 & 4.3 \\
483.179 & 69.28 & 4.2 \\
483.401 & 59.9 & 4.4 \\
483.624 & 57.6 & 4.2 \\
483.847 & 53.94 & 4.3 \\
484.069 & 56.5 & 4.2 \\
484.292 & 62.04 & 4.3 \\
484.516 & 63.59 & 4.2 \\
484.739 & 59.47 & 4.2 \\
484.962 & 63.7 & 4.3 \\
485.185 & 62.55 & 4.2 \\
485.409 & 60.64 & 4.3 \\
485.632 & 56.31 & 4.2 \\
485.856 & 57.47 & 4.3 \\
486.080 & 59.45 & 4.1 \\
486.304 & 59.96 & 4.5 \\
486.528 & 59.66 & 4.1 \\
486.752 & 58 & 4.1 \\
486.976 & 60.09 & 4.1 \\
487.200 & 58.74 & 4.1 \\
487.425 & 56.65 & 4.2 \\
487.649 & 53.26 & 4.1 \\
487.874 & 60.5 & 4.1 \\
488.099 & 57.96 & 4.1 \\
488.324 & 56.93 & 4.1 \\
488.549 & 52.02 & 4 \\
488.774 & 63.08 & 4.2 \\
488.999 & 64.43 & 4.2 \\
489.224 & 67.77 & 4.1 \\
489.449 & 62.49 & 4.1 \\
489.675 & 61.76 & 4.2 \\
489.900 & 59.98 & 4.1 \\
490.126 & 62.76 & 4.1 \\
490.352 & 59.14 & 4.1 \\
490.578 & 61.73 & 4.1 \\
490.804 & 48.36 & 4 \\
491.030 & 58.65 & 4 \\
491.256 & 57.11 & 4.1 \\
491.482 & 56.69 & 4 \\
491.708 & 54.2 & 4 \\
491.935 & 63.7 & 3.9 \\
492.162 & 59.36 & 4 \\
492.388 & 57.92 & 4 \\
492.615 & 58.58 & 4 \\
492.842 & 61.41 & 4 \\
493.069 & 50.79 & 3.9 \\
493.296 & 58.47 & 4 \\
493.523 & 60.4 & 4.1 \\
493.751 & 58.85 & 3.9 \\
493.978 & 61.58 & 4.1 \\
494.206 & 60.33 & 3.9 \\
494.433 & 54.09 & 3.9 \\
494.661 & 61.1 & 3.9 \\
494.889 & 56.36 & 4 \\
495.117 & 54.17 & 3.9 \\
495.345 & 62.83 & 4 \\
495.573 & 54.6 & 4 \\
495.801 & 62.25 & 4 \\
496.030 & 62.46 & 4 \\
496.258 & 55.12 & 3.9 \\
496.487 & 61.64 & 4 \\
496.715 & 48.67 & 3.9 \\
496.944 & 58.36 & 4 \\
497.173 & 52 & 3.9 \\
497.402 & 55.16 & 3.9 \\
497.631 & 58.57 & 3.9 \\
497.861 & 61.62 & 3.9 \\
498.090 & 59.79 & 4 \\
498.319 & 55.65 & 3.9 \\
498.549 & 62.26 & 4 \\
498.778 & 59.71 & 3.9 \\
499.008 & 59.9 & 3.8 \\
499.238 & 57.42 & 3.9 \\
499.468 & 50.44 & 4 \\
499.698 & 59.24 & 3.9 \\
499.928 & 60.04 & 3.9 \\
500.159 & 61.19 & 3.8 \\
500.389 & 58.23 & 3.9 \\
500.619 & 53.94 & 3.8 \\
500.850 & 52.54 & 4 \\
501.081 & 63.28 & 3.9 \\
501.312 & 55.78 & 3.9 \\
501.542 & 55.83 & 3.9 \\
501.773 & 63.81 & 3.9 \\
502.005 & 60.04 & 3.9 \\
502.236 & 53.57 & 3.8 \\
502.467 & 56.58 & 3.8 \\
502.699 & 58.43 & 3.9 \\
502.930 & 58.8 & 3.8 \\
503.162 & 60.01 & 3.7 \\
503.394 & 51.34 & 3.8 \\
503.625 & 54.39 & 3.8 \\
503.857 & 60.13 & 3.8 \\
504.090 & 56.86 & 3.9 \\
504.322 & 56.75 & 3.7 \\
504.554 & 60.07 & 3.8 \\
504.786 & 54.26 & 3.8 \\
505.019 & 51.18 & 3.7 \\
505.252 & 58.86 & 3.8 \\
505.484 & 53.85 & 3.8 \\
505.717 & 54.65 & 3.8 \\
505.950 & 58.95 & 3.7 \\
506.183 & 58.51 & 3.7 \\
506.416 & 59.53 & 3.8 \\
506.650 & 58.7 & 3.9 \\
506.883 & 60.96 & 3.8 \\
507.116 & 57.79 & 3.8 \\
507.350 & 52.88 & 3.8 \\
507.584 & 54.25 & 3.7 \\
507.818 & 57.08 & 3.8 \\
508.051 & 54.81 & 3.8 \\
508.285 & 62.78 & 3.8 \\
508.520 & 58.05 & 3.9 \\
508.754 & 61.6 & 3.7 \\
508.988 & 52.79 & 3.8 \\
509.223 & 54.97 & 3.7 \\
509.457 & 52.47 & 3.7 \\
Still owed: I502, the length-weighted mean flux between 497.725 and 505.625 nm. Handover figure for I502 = 57.5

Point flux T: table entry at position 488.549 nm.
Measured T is 52.02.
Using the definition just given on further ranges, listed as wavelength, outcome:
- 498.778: 59.71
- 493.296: 58.47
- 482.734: 62.85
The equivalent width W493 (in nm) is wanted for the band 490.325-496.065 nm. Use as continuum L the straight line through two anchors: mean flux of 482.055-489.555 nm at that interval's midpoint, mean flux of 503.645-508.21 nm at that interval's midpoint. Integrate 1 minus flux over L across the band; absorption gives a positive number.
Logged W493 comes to 0.07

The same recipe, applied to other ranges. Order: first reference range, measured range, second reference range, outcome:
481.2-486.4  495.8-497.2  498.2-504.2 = 0.03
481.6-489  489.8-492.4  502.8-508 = 0.03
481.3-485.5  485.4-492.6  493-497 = 0.08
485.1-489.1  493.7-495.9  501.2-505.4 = -0.03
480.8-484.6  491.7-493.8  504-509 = 0.01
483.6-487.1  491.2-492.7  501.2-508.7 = 0.01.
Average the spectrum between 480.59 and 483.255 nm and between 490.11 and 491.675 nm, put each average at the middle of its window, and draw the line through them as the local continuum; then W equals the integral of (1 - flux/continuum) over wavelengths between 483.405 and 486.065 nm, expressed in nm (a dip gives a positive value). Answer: 0.01 nm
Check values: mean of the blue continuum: 60.7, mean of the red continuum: 57.3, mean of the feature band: 59.5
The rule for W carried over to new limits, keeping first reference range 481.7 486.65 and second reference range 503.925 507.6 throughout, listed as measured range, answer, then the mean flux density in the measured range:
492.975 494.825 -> 0.023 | 58.2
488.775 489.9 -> -0.072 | 63.6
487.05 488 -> 0.043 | 57.4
